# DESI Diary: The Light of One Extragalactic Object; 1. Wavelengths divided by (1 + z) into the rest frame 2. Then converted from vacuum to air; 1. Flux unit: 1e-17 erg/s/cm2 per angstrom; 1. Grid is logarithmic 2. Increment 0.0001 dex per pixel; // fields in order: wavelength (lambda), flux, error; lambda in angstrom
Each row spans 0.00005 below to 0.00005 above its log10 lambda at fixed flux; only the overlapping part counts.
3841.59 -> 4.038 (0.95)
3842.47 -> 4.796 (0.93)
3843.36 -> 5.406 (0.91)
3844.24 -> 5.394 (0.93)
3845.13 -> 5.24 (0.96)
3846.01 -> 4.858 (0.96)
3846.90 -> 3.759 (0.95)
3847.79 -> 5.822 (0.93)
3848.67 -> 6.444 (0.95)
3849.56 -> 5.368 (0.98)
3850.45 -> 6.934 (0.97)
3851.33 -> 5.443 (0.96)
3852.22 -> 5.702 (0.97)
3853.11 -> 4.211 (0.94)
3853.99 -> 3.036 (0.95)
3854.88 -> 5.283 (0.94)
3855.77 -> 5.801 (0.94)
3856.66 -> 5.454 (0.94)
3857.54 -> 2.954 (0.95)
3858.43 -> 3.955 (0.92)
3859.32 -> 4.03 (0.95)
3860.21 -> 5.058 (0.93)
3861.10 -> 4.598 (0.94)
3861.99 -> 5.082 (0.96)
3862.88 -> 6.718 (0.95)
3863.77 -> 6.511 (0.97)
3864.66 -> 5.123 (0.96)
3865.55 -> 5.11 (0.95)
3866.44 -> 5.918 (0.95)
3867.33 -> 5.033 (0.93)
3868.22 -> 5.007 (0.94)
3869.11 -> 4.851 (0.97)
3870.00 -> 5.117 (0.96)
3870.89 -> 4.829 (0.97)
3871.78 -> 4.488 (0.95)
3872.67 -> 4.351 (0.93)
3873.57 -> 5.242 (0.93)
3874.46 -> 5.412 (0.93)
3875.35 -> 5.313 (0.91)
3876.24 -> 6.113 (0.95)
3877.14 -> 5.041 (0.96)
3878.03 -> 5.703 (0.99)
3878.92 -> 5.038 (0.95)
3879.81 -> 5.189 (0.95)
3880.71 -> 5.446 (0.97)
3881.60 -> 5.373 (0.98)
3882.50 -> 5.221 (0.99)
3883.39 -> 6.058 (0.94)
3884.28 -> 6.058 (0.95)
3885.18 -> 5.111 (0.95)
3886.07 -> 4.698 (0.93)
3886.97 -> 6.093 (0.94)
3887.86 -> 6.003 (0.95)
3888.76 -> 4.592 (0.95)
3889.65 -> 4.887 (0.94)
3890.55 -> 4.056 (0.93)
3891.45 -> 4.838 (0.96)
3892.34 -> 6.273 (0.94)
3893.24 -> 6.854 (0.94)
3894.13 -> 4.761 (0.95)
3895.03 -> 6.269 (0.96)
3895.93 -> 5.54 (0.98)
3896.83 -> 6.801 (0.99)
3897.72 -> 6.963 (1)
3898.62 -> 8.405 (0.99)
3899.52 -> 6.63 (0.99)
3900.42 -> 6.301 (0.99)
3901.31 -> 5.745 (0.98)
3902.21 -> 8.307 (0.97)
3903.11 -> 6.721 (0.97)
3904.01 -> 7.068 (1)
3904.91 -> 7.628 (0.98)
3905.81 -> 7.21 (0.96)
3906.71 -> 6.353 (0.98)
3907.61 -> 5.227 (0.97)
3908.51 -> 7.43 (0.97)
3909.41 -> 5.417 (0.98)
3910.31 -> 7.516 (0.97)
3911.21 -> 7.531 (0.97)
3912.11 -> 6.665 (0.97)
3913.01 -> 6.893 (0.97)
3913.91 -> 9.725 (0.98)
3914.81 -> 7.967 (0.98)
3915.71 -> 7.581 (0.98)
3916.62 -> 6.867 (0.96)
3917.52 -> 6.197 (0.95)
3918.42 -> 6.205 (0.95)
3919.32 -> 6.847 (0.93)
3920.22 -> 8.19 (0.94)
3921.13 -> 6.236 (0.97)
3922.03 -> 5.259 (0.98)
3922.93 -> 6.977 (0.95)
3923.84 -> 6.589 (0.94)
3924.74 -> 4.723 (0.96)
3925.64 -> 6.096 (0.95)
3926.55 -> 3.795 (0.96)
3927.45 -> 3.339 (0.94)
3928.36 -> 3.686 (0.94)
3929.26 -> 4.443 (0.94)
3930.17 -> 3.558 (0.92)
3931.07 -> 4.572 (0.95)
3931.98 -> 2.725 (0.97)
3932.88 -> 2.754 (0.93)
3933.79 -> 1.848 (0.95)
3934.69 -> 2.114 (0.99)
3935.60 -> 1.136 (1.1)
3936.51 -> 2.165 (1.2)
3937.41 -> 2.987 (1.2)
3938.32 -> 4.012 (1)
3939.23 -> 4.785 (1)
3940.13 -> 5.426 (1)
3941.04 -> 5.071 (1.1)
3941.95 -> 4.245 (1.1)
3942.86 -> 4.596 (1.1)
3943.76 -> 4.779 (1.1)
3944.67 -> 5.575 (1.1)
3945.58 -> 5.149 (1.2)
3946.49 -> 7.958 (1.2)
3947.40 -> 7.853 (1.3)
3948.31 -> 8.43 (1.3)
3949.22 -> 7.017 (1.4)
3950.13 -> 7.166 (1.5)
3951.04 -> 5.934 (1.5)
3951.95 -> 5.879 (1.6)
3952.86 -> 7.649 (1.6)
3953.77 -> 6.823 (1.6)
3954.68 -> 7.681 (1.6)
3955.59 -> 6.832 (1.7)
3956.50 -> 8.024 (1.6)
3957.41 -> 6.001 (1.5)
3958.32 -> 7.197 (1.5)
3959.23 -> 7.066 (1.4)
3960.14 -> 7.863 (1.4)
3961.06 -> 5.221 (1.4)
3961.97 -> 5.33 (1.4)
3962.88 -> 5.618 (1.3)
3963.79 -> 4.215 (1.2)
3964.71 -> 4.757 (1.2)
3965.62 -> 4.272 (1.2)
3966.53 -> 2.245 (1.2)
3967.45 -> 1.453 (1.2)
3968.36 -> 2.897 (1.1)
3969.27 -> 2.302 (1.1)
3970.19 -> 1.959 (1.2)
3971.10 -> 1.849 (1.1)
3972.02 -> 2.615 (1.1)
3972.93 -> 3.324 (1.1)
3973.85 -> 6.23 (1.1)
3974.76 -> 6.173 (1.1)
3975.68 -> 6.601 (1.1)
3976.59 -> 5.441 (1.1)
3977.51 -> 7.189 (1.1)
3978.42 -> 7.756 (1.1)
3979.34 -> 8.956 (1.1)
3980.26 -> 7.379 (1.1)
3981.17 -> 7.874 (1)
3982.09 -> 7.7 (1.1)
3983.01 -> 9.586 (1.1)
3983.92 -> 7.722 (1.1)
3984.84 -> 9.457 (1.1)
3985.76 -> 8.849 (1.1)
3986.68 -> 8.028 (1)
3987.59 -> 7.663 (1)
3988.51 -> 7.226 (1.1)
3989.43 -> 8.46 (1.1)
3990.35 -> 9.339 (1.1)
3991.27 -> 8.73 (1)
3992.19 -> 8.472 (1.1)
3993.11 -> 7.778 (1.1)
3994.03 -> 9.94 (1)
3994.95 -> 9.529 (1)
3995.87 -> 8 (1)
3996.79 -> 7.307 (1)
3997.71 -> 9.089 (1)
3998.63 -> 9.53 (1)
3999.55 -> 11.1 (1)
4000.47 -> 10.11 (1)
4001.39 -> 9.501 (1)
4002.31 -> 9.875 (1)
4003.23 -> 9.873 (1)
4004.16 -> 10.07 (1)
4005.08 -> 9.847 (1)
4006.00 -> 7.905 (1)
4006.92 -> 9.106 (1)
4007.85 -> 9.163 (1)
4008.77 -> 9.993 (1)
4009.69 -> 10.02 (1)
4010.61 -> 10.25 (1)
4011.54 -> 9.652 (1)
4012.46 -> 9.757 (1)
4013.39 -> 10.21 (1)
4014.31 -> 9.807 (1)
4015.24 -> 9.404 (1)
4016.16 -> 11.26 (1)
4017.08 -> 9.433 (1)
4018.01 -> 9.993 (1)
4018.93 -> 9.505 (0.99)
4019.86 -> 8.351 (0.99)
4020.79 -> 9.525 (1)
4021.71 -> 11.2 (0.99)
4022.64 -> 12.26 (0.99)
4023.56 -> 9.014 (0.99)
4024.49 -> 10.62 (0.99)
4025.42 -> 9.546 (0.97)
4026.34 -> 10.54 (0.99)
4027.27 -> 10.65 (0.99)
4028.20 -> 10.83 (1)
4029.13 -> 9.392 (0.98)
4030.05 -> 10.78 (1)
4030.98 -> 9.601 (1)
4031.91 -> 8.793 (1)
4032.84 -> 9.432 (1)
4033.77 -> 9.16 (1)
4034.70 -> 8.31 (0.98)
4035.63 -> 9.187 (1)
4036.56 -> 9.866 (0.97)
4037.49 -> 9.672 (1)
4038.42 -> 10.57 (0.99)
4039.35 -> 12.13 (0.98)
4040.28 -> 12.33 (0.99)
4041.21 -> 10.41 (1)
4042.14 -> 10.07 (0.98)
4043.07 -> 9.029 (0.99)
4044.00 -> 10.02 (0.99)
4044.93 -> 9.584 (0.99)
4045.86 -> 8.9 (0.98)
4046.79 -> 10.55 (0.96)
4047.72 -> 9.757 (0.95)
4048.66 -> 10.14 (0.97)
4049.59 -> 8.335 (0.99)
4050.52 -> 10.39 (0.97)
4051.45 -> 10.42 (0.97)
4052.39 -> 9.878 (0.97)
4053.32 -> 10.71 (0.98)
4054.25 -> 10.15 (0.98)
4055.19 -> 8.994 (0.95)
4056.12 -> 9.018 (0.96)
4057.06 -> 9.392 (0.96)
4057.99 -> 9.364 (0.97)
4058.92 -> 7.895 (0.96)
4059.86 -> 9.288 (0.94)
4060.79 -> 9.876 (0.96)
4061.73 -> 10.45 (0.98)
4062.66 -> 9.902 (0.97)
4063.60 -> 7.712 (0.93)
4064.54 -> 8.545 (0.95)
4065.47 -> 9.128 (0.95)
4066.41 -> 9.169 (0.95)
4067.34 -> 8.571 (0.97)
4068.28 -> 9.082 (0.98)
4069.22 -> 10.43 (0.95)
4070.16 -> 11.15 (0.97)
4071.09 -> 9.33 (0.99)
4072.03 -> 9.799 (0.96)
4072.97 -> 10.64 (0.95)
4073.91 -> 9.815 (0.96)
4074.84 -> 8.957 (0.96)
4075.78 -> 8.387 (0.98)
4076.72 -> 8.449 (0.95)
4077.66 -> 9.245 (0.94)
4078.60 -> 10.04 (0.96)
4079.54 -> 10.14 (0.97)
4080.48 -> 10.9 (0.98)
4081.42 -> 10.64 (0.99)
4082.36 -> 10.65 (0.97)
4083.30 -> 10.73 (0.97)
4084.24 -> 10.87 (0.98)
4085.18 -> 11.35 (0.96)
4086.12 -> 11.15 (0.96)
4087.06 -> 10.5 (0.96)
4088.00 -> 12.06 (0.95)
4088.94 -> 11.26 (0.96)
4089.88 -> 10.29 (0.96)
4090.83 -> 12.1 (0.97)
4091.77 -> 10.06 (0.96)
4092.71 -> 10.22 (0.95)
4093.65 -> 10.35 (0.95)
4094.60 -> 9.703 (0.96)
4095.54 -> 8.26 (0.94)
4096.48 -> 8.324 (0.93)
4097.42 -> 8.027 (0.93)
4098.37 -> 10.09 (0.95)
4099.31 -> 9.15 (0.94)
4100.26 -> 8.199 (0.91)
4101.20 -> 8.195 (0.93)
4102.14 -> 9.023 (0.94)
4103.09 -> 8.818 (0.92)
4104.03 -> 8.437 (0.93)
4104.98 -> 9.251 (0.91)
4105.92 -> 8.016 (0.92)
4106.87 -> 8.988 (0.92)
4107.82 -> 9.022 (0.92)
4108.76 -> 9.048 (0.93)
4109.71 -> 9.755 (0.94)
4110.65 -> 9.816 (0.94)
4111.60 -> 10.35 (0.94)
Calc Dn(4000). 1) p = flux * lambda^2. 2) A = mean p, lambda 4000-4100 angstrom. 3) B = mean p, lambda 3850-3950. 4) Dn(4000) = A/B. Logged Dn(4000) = 1.92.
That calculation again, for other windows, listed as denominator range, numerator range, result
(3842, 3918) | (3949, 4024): 1.42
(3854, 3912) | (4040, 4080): 1.85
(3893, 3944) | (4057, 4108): 1.86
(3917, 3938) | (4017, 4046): 2.36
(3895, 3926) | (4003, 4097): 1.56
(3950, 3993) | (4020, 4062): 1.62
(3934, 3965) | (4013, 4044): 1.85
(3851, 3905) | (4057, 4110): 1.94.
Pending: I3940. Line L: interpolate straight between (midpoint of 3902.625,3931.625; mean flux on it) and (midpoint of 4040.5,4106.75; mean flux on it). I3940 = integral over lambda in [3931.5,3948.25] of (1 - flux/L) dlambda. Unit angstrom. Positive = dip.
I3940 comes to 6.2 angstrom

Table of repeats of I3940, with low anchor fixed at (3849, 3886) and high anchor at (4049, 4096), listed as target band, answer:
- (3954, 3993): 6.87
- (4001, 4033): -4.70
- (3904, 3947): 6.77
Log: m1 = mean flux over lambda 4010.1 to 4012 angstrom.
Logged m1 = 9.95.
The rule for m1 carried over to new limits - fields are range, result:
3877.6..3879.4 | 5.38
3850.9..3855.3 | 4.73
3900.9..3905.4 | 7.1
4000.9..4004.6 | 9.82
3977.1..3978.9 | 7.5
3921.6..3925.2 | 5.9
